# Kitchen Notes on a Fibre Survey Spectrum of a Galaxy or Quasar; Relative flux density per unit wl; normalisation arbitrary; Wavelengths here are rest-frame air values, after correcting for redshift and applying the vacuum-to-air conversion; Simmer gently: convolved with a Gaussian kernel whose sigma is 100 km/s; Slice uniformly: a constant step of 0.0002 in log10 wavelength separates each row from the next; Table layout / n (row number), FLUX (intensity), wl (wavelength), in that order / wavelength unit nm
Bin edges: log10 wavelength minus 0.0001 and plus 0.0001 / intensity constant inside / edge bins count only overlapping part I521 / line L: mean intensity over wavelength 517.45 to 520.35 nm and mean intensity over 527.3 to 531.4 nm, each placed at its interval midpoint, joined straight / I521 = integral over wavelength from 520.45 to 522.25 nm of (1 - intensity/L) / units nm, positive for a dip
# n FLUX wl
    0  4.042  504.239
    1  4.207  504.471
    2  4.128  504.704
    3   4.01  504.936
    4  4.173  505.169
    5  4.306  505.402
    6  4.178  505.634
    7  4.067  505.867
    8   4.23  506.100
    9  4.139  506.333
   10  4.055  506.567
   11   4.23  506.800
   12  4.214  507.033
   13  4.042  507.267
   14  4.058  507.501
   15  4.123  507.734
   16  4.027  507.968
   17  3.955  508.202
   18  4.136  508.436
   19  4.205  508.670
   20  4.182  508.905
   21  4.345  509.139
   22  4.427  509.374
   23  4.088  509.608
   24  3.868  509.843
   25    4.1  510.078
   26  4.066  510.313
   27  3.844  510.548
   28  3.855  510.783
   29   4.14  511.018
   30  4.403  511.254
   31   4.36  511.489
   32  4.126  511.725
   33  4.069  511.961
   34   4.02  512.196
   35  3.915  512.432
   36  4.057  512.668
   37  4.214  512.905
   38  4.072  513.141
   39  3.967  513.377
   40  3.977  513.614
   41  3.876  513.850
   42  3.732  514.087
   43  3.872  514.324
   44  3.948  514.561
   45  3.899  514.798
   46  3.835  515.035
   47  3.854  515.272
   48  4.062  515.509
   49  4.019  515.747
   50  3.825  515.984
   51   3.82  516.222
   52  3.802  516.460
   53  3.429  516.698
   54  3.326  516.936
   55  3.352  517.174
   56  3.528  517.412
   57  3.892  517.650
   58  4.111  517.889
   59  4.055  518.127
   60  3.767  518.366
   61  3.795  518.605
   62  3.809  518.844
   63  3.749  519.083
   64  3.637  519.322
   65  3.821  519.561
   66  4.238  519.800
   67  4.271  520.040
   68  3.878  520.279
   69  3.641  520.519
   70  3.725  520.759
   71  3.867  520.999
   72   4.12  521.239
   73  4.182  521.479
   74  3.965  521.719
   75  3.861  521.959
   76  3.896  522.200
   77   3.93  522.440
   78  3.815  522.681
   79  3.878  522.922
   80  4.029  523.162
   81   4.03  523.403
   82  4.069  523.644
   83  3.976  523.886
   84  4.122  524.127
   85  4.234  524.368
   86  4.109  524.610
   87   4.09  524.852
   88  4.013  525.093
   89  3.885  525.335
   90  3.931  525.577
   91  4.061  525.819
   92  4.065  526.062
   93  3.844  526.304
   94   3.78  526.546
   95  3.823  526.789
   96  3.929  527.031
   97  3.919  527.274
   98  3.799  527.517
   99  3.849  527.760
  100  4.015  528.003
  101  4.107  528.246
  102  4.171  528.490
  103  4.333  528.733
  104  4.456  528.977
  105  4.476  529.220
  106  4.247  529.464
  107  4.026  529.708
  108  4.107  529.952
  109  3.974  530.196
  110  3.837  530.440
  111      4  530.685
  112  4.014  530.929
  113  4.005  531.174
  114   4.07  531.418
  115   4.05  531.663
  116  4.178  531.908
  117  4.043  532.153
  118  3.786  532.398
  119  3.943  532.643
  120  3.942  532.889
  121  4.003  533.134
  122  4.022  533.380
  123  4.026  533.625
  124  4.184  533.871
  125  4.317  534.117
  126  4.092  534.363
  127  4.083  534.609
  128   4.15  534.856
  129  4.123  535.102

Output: 0.02 nm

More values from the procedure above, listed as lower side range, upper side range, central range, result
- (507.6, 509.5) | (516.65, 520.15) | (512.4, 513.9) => -0.010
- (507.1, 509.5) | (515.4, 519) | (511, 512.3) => -0.059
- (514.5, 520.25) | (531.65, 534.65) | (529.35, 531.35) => -0.008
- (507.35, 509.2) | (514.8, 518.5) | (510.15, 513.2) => -0.080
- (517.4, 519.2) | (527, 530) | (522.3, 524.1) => 0.006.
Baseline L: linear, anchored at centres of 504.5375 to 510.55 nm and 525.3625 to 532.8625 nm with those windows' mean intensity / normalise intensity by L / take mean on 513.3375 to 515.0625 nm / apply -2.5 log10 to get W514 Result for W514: 0.06 mag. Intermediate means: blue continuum 4.13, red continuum 4.02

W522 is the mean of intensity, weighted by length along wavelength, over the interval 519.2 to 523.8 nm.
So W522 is 3.94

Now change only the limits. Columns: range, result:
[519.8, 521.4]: 3.95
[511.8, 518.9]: 3.86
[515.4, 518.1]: 3.75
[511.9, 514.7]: 3.97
